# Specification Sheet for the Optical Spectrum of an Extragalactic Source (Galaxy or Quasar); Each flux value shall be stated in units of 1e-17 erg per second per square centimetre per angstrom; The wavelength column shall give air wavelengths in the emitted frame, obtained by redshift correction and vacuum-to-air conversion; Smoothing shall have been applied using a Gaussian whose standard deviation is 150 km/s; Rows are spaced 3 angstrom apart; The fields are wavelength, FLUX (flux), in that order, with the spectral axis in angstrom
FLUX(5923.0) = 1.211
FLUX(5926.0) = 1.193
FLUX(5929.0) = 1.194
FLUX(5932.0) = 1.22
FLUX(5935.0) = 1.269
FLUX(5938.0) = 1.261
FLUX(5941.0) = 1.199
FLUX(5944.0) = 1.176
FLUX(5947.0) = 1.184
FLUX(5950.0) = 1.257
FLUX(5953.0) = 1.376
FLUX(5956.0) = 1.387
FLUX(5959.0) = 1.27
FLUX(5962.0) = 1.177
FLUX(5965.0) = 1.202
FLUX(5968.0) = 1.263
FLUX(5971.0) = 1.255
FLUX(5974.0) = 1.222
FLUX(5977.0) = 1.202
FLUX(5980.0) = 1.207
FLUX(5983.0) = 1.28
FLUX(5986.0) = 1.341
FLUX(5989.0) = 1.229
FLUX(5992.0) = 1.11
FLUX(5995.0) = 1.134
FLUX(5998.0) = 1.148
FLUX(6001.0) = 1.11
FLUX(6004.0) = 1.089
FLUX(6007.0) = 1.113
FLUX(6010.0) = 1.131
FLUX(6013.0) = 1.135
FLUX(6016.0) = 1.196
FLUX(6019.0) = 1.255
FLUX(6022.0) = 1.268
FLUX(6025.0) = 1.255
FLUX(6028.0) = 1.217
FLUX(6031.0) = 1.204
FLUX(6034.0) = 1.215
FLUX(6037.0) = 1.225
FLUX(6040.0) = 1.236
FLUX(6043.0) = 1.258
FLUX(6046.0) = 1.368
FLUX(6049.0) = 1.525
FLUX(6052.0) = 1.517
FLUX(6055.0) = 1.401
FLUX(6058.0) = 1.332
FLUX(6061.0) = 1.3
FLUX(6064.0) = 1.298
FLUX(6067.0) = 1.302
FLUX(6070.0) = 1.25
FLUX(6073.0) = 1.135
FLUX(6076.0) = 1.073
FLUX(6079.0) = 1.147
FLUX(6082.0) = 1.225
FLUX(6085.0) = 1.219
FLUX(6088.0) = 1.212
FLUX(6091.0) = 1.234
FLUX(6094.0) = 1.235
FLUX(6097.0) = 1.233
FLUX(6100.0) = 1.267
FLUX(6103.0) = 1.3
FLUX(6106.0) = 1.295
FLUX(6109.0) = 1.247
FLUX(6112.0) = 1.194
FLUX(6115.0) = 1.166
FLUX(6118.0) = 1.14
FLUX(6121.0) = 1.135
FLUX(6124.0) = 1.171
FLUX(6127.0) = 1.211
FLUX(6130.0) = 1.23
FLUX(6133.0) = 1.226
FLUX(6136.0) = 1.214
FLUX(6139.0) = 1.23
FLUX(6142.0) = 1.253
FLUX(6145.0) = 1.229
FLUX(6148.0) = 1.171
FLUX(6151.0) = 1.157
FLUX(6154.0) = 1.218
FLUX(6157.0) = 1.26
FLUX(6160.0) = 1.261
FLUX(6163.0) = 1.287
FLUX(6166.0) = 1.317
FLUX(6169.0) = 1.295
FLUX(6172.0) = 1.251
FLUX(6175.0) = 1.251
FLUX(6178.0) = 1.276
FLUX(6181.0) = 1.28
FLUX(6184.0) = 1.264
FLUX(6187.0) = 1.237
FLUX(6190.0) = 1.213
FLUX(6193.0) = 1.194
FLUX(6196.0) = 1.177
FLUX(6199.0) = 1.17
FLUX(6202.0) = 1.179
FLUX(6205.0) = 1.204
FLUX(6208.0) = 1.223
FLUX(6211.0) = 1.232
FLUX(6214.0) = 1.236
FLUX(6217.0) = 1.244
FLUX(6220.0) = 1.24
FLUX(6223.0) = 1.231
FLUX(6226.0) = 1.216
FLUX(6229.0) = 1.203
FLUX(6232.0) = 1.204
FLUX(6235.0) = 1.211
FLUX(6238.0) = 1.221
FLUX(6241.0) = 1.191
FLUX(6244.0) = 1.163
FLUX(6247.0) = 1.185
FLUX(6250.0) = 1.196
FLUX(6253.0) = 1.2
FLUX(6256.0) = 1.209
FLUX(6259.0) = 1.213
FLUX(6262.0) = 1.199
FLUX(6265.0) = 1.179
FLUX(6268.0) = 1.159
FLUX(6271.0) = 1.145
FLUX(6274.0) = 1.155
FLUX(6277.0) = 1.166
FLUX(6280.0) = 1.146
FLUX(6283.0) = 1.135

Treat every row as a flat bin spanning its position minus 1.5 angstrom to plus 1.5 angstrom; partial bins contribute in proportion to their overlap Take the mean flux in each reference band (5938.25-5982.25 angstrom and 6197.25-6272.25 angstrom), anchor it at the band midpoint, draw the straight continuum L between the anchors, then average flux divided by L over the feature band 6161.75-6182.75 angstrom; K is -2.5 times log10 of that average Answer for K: -0.059 mag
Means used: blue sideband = 1.24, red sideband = 1.2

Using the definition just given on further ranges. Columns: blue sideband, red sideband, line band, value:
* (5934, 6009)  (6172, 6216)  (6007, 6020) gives 0.05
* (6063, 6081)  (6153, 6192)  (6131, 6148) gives 0.01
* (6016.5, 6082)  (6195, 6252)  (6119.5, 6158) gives 0.03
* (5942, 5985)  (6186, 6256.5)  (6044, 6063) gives -0.14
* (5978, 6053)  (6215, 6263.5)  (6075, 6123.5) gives 0.01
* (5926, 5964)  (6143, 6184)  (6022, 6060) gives -0.05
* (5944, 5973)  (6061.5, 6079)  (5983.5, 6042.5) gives 0.04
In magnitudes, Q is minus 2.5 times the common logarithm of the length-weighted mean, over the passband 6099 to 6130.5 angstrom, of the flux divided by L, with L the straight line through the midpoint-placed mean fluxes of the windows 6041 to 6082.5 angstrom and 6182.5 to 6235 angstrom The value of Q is 0.05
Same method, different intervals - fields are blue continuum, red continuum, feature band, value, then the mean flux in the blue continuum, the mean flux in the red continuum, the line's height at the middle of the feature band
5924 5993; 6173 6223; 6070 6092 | 0.05 mag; 1.24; 1.23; 1.23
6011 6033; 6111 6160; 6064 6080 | 0.02 mag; 1.22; 1.2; 1.21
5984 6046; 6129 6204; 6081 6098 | -0.01 mag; 1.2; 1.23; 1.22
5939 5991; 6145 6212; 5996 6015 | 0.11 mag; 1.25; 1.23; 1.24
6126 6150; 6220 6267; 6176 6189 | -0.04 mag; 1.22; 1.2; 1.21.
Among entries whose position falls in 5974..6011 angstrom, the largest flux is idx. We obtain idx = 1.341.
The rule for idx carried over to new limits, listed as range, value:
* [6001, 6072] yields 1.525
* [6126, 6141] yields 1.23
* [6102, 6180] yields 1.317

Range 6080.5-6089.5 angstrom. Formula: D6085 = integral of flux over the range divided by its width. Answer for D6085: 1.22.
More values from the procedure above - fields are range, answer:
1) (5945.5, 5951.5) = 1.22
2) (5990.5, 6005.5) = 1.12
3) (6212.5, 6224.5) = 1.24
